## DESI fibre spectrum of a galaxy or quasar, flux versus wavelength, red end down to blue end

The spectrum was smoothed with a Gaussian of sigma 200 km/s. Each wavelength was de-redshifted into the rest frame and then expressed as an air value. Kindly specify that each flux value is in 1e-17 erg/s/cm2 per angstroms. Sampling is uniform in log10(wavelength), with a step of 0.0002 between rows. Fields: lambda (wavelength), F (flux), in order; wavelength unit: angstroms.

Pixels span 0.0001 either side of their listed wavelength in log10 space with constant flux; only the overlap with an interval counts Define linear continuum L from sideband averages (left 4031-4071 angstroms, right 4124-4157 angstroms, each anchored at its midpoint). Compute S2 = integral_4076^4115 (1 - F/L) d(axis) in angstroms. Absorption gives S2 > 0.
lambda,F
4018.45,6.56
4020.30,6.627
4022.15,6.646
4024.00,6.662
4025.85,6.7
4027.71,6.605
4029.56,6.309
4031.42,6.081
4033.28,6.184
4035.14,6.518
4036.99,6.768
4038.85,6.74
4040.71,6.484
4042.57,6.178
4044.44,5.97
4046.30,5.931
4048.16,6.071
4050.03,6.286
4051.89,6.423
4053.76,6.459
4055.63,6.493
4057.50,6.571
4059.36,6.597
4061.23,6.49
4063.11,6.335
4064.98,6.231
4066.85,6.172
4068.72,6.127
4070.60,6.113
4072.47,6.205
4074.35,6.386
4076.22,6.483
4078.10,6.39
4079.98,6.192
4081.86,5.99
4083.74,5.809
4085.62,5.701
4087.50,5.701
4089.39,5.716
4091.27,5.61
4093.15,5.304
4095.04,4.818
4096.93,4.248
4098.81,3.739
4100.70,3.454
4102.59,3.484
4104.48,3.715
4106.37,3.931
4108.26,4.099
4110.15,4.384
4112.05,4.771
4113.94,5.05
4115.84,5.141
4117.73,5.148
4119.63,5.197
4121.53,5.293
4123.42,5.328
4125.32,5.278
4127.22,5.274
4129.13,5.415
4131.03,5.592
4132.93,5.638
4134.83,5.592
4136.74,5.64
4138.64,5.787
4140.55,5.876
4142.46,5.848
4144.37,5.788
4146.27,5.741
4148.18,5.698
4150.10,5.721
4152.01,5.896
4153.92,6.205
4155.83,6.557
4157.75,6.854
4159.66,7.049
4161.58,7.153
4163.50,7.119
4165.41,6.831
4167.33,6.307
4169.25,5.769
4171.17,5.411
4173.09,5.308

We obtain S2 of 7.1 angstroms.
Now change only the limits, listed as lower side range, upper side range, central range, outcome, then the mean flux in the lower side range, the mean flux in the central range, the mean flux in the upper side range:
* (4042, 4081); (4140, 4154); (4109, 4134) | 3.2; 6.29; 5.19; 5.82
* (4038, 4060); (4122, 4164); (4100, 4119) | 5.4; 6.35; 4.34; 5.94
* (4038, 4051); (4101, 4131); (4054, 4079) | -2.5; 6.23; 6.36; 4.76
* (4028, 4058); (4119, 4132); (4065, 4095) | -0.3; 6.34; 5.97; 5.34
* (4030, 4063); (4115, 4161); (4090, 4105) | 4.2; 6.36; 4.34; 5.75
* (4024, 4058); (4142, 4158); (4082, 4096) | 1.5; 6.38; 5.55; 6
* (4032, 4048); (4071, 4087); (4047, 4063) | -0.4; 6.33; 6.41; 6.13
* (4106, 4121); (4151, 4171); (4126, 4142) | -0.2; 4.76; 5.6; 6.53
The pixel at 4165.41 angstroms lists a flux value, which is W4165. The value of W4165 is 6.831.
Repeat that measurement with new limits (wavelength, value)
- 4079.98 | 6.192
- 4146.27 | 5.741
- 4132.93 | 5.638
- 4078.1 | 6.39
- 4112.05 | 4.771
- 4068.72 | 6.127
